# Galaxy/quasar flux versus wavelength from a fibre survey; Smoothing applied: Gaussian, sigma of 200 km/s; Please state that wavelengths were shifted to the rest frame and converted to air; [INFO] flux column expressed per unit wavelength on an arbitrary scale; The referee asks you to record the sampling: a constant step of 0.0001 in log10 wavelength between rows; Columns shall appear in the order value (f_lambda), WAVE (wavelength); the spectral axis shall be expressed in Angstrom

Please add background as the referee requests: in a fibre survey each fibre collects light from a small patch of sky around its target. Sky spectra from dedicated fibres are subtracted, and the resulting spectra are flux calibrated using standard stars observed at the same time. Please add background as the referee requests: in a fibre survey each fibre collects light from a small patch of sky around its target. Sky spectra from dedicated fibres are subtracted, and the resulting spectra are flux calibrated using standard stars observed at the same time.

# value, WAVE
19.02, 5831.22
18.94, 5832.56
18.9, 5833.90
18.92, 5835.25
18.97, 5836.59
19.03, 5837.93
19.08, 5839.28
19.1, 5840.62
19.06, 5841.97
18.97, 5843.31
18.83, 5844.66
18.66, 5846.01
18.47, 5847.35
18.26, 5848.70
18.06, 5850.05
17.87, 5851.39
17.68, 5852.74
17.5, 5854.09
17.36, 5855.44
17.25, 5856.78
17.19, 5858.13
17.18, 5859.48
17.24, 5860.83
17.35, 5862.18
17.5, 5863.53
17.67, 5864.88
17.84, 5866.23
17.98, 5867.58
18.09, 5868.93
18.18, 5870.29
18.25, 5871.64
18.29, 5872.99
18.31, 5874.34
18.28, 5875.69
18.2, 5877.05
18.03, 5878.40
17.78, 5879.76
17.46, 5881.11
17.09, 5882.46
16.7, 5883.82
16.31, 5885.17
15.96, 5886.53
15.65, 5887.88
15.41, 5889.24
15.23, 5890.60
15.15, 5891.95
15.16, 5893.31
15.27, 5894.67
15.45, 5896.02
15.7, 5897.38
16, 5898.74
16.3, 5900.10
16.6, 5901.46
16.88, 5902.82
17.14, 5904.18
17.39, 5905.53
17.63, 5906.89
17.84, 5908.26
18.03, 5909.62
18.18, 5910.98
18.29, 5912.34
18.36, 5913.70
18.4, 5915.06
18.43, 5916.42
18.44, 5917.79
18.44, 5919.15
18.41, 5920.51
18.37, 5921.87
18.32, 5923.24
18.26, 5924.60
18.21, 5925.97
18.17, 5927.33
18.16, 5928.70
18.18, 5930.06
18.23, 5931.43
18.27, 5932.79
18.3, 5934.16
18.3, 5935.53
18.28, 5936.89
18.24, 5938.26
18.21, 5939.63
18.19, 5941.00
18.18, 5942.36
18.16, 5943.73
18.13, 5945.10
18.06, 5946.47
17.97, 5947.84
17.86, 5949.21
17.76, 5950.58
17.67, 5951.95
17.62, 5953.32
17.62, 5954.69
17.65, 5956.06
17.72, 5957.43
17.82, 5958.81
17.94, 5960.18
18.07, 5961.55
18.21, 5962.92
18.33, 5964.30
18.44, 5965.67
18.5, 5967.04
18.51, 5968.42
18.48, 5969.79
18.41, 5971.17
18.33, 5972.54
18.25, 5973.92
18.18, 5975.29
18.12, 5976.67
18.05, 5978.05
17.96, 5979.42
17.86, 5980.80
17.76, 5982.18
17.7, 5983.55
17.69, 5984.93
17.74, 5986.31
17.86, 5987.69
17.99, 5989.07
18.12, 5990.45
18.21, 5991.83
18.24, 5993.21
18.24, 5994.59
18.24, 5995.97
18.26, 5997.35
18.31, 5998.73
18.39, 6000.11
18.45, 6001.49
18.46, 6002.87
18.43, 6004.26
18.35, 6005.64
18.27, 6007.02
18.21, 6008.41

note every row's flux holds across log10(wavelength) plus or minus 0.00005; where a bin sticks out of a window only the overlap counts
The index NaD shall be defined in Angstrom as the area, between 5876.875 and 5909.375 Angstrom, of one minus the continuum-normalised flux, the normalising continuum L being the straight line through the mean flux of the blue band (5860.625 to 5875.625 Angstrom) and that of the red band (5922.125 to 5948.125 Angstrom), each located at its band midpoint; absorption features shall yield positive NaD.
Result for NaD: 2.74 Angstrom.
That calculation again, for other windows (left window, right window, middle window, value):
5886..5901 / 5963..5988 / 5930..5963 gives -1.5 Angstrom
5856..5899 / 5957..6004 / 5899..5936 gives -1.1 Angstrom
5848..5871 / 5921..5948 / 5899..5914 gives 0.5 Angstrom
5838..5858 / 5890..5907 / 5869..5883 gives -0.8 Angstrom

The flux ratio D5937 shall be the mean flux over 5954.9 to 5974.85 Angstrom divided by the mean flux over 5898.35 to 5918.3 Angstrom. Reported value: 1.0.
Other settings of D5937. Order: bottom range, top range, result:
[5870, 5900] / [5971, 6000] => 1.08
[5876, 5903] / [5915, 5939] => 1.12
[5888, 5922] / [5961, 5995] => 1.07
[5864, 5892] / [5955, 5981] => 1.05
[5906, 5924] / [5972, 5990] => 0.98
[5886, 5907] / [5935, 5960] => 1.12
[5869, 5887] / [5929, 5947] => 1.03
